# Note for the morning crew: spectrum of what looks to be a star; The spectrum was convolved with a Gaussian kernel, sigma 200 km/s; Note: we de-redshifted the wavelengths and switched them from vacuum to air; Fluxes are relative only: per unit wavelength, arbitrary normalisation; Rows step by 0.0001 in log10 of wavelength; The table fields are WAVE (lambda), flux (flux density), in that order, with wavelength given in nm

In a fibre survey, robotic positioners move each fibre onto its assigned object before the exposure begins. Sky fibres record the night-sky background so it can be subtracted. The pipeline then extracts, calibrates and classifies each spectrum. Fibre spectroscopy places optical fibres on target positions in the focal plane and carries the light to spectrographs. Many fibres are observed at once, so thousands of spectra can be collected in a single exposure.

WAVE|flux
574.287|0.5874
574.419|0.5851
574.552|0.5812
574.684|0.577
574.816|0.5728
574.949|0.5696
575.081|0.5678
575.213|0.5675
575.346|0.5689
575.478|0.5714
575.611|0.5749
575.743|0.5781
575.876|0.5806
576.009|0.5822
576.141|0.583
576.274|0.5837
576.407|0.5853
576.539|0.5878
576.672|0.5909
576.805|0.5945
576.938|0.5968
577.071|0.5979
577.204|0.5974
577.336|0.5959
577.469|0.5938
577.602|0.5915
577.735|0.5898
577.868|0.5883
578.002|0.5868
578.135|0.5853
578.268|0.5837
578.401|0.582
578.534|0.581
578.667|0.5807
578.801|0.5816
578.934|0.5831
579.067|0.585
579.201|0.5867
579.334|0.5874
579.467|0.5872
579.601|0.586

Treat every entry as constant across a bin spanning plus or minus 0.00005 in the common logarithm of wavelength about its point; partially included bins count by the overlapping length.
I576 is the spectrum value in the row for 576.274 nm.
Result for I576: 0.5837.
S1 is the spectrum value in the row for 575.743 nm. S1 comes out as 0.5781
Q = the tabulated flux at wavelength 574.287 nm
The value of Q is 0.5874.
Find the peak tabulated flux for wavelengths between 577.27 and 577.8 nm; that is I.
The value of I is 0.5959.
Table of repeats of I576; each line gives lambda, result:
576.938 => 0.5968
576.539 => 0.5878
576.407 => 0.5853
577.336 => 0.5959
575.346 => 0.5689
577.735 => 0.5898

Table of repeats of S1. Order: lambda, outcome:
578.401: 0.582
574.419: 0.5851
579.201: 0.5867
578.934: 0.5831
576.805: 0.5945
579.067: 0.585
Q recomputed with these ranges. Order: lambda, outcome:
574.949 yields 0.5696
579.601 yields 0.586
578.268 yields 0.5837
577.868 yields 0.5883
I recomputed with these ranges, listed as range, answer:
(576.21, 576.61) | 0.5878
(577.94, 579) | 0.5868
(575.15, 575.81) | 0.5781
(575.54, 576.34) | 0.5837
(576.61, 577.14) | 0.5979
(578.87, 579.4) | 0.5874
